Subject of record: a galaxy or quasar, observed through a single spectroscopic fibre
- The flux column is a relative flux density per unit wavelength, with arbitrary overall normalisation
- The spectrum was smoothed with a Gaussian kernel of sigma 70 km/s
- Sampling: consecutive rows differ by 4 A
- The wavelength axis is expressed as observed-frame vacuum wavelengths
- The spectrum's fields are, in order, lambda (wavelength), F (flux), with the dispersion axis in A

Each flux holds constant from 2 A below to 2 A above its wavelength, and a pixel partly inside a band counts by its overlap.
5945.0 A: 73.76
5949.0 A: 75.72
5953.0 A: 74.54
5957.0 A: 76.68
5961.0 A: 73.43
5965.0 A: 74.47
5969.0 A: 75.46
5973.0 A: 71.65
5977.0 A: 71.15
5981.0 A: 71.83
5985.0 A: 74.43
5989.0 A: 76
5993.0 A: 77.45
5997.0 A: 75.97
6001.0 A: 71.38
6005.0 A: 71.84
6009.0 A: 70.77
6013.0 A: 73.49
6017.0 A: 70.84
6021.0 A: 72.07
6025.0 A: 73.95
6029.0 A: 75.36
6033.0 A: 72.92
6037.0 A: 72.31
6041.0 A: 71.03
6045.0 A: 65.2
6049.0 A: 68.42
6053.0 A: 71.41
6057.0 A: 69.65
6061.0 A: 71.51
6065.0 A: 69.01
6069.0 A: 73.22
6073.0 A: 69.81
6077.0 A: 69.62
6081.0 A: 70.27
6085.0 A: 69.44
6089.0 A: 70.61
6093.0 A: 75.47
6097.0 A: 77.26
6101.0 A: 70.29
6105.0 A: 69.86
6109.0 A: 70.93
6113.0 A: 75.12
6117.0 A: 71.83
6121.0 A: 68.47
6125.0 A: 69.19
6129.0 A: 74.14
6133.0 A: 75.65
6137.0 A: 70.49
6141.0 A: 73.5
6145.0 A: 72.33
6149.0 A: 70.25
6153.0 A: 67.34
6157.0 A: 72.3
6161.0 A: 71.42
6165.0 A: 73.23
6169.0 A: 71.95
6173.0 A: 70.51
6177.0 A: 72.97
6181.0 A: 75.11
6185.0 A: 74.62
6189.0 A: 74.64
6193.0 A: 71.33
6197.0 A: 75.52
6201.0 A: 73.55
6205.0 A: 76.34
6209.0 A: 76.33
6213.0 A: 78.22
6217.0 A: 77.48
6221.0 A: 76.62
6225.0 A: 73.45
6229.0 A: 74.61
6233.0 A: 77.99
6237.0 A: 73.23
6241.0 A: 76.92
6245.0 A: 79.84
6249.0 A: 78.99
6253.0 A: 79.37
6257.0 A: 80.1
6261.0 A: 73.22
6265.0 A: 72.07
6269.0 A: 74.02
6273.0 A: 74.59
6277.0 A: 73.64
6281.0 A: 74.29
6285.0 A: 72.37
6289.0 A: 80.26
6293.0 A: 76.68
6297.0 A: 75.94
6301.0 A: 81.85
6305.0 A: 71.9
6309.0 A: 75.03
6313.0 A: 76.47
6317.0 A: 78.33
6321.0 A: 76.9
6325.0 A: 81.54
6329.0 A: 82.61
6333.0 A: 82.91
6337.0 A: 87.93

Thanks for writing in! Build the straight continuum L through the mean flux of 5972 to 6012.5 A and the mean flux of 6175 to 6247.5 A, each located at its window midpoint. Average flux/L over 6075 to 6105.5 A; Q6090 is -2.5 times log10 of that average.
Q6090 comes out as 0.04 mag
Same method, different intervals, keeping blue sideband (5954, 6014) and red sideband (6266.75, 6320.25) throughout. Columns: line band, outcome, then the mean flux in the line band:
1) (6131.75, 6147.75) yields 0.03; 72.7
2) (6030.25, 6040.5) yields 0.02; 72.6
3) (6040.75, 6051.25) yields 0.10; 67.8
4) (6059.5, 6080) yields 0.06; 70.6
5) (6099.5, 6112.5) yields 0.05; 70.9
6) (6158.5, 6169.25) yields 0.04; 72.2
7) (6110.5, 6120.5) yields 0.03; 72.6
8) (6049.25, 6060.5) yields 0.06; 70.3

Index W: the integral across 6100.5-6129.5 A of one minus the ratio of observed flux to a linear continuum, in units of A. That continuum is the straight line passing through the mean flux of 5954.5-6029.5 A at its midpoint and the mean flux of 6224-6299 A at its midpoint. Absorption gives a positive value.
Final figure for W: 1.36 A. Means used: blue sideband 73.6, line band 71.1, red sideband 75.9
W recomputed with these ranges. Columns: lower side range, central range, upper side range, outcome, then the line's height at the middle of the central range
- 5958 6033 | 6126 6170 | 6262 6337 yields 1.9 A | 75.2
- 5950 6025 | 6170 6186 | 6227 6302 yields 0.5 A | 75.4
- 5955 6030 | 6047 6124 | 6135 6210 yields 2.1 A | 73.2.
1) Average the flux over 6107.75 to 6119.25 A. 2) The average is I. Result 72.6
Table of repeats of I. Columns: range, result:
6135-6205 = 72.5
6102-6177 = 71.6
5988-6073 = 72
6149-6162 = 70.3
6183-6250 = 75.8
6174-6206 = 74.1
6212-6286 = 75.9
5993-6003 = 74.4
